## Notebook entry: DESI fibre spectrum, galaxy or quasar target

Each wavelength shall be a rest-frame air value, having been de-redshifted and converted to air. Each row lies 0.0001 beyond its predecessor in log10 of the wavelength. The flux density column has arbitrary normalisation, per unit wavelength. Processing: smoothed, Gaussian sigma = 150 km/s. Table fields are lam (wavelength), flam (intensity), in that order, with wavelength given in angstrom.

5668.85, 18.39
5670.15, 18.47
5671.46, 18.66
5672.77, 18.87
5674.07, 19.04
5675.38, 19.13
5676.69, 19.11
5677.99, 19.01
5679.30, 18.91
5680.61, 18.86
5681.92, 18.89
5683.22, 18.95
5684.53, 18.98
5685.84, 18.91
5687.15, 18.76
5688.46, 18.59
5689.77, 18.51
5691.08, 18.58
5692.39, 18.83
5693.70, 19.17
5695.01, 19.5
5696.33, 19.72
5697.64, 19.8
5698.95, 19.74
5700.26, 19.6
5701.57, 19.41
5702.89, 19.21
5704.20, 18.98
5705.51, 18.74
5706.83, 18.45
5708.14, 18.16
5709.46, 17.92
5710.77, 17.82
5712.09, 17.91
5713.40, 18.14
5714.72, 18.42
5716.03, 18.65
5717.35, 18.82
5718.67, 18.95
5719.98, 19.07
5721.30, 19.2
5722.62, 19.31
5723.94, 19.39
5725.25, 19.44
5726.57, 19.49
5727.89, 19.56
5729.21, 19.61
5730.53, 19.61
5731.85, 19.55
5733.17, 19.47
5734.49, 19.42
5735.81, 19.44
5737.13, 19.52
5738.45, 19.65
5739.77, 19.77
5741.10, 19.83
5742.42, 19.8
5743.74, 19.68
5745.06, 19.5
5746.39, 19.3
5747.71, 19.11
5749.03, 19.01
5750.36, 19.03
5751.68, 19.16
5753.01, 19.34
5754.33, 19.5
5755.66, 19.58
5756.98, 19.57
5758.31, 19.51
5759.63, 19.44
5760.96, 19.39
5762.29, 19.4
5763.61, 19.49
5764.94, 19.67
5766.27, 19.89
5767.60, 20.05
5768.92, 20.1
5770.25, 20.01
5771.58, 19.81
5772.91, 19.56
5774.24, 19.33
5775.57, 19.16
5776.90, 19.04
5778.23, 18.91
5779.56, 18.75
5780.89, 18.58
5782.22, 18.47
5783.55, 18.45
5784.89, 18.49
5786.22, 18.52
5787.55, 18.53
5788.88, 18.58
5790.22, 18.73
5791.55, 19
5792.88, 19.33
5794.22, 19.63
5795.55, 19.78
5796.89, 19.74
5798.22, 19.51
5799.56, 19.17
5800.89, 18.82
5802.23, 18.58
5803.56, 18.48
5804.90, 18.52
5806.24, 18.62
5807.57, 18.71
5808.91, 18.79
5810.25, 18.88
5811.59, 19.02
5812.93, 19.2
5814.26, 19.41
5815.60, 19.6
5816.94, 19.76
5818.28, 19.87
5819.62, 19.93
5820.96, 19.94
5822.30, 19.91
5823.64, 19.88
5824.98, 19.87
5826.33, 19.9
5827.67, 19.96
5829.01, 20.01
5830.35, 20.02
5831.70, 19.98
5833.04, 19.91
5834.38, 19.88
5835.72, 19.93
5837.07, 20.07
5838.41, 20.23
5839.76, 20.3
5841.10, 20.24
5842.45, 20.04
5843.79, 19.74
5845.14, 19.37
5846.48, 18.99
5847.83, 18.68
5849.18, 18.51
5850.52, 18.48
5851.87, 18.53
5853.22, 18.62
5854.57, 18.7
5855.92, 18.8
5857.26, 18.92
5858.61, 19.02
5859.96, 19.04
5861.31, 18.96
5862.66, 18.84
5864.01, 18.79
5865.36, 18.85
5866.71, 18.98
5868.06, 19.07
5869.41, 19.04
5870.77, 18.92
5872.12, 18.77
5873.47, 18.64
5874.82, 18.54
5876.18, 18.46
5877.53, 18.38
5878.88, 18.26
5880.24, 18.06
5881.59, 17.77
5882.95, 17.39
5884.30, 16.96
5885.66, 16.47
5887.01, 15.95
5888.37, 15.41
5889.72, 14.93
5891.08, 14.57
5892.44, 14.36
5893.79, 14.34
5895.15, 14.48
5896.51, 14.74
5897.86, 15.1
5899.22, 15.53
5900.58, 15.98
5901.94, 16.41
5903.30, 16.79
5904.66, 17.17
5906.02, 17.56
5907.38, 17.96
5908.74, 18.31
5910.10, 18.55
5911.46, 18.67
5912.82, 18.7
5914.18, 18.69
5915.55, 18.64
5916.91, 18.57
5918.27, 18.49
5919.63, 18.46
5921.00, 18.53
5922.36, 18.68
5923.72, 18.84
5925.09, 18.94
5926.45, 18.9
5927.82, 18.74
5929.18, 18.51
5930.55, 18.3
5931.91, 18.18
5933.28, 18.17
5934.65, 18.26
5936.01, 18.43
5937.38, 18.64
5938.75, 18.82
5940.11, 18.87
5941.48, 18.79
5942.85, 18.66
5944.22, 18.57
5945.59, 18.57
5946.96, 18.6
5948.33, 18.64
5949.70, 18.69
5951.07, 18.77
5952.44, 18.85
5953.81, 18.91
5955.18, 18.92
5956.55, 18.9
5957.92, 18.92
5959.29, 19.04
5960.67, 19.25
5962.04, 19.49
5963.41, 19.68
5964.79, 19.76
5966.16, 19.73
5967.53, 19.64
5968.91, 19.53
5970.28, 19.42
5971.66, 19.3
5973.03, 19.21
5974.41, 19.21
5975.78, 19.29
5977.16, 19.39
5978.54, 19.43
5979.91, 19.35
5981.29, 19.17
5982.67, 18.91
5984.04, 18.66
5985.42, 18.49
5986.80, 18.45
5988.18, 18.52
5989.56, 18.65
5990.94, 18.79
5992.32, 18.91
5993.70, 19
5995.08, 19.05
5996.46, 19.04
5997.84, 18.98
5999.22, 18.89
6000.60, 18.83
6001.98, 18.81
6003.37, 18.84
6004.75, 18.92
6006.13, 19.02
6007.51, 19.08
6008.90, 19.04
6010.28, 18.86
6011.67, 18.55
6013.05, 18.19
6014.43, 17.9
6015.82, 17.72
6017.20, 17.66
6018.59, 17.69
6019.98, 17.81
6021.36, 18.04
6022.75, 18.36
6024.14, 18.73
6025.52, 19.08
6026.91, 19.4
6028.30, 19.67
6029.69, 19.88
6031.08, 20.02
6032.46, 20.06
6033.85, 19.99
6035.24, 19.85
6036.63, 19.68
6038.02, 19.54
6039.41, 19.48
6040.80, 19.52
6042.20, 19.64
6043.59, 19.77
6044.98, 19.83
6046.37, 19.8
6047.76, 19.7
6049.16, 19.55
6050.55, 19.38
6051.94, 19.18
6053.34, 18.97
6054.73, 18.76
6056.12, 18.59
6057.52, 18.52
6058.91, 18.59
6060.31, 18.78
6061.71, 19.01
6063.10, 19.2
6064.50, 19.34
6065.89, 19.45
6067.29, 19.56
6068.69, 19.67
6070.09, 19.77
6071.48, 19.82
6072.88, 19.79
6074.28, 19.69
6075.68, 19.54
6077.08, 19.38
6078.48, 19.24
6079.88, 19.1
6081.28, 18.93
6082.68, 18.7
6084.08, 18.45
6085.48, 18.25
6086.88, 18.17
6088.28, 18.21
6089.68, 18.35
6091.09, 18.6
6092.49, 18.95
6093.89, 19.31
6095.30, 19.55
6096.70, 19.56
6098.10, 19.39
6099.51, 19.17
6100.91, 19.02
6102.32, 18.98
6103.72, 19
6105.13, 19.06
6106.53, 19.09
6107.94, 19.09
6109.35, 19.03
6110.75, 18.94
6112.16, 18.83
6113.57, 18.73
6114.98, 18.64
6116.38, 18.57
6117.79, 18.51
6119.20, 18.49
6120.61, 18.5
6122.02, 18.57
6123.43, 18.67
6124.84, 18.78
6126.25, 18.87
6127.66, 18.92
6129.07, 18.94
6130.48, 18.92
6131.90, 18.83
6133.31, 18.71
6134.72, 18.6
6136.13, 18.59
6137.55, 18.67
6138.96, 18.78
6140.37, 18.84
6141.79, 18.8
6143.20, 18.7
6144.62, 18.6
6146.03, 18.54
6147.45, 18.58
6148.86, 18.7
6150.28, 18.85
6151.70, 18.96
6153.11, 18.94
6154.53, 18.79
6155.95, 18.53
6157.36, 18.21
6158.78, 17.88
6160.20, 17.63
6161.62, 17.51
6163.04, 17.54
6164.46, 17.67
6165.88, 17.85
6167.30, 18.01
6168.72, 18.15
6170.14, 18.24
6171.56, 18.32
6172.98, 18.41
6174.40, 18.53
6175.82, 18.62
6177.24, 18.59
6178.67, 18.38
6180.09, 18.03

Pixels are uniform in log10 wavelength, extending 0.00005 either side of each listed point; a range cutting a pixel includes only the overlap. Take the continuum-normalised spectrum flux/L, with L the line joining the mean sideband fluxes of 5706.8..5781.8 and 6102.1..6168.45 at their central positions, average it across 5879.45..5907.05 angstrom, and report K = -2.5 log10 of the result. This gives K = 0.18 mag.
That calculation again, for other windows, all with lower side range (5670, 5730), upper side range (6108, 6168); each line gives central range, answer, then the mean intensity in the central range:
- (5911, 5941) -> 0.01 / 18.6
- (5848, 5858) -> 0.01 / 18.7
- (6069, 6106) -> -0.03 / 19.1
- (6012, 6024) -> 0.04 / 18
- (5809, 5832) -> -0.05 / 19.7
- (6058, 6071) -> -0.04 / 19.3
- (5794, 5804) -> -0.02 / 19.2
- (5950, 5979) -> -0.03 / 19.3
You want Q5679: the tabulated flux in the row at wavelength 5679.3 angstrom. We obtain 18.91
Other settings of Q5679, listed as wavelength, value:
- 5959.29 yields 19.04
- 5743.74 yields 19.68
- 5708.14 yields 18.16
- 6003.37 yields 18.84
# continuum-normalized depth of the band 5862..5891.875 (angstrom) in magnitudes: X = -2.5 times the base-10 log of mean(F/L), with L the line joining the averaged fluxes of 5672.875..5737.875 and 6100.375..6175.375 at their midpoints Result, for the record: 0.07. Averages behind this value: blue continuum 19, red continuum 18.6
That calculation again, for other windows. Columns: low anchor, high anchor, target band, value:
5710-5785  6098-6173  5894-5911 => 0.15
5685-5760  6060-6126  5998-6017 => 0.02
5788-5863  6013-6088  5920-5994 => 0.02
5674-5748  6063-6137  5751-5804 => -0.01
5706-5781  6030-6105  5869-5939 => 0.10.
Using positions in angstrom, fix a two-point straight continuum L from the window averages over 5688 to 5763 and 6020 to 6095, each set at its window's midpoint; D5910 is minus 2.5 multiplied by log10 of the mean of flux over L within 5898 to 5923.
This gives 0.08 mag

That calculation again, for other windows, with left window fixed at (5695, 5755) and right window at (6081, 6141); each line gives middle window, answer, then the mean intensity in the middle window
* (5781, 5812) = 0.014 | 18.9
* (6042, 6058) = -0.025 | 19.3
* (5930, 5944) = 0.027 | 18.5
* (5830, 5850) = -0.036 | 19.7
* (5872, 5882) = 0.039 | 18.4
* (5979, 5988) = 0.005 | 18.8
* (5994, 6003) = -0.001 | 18.9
